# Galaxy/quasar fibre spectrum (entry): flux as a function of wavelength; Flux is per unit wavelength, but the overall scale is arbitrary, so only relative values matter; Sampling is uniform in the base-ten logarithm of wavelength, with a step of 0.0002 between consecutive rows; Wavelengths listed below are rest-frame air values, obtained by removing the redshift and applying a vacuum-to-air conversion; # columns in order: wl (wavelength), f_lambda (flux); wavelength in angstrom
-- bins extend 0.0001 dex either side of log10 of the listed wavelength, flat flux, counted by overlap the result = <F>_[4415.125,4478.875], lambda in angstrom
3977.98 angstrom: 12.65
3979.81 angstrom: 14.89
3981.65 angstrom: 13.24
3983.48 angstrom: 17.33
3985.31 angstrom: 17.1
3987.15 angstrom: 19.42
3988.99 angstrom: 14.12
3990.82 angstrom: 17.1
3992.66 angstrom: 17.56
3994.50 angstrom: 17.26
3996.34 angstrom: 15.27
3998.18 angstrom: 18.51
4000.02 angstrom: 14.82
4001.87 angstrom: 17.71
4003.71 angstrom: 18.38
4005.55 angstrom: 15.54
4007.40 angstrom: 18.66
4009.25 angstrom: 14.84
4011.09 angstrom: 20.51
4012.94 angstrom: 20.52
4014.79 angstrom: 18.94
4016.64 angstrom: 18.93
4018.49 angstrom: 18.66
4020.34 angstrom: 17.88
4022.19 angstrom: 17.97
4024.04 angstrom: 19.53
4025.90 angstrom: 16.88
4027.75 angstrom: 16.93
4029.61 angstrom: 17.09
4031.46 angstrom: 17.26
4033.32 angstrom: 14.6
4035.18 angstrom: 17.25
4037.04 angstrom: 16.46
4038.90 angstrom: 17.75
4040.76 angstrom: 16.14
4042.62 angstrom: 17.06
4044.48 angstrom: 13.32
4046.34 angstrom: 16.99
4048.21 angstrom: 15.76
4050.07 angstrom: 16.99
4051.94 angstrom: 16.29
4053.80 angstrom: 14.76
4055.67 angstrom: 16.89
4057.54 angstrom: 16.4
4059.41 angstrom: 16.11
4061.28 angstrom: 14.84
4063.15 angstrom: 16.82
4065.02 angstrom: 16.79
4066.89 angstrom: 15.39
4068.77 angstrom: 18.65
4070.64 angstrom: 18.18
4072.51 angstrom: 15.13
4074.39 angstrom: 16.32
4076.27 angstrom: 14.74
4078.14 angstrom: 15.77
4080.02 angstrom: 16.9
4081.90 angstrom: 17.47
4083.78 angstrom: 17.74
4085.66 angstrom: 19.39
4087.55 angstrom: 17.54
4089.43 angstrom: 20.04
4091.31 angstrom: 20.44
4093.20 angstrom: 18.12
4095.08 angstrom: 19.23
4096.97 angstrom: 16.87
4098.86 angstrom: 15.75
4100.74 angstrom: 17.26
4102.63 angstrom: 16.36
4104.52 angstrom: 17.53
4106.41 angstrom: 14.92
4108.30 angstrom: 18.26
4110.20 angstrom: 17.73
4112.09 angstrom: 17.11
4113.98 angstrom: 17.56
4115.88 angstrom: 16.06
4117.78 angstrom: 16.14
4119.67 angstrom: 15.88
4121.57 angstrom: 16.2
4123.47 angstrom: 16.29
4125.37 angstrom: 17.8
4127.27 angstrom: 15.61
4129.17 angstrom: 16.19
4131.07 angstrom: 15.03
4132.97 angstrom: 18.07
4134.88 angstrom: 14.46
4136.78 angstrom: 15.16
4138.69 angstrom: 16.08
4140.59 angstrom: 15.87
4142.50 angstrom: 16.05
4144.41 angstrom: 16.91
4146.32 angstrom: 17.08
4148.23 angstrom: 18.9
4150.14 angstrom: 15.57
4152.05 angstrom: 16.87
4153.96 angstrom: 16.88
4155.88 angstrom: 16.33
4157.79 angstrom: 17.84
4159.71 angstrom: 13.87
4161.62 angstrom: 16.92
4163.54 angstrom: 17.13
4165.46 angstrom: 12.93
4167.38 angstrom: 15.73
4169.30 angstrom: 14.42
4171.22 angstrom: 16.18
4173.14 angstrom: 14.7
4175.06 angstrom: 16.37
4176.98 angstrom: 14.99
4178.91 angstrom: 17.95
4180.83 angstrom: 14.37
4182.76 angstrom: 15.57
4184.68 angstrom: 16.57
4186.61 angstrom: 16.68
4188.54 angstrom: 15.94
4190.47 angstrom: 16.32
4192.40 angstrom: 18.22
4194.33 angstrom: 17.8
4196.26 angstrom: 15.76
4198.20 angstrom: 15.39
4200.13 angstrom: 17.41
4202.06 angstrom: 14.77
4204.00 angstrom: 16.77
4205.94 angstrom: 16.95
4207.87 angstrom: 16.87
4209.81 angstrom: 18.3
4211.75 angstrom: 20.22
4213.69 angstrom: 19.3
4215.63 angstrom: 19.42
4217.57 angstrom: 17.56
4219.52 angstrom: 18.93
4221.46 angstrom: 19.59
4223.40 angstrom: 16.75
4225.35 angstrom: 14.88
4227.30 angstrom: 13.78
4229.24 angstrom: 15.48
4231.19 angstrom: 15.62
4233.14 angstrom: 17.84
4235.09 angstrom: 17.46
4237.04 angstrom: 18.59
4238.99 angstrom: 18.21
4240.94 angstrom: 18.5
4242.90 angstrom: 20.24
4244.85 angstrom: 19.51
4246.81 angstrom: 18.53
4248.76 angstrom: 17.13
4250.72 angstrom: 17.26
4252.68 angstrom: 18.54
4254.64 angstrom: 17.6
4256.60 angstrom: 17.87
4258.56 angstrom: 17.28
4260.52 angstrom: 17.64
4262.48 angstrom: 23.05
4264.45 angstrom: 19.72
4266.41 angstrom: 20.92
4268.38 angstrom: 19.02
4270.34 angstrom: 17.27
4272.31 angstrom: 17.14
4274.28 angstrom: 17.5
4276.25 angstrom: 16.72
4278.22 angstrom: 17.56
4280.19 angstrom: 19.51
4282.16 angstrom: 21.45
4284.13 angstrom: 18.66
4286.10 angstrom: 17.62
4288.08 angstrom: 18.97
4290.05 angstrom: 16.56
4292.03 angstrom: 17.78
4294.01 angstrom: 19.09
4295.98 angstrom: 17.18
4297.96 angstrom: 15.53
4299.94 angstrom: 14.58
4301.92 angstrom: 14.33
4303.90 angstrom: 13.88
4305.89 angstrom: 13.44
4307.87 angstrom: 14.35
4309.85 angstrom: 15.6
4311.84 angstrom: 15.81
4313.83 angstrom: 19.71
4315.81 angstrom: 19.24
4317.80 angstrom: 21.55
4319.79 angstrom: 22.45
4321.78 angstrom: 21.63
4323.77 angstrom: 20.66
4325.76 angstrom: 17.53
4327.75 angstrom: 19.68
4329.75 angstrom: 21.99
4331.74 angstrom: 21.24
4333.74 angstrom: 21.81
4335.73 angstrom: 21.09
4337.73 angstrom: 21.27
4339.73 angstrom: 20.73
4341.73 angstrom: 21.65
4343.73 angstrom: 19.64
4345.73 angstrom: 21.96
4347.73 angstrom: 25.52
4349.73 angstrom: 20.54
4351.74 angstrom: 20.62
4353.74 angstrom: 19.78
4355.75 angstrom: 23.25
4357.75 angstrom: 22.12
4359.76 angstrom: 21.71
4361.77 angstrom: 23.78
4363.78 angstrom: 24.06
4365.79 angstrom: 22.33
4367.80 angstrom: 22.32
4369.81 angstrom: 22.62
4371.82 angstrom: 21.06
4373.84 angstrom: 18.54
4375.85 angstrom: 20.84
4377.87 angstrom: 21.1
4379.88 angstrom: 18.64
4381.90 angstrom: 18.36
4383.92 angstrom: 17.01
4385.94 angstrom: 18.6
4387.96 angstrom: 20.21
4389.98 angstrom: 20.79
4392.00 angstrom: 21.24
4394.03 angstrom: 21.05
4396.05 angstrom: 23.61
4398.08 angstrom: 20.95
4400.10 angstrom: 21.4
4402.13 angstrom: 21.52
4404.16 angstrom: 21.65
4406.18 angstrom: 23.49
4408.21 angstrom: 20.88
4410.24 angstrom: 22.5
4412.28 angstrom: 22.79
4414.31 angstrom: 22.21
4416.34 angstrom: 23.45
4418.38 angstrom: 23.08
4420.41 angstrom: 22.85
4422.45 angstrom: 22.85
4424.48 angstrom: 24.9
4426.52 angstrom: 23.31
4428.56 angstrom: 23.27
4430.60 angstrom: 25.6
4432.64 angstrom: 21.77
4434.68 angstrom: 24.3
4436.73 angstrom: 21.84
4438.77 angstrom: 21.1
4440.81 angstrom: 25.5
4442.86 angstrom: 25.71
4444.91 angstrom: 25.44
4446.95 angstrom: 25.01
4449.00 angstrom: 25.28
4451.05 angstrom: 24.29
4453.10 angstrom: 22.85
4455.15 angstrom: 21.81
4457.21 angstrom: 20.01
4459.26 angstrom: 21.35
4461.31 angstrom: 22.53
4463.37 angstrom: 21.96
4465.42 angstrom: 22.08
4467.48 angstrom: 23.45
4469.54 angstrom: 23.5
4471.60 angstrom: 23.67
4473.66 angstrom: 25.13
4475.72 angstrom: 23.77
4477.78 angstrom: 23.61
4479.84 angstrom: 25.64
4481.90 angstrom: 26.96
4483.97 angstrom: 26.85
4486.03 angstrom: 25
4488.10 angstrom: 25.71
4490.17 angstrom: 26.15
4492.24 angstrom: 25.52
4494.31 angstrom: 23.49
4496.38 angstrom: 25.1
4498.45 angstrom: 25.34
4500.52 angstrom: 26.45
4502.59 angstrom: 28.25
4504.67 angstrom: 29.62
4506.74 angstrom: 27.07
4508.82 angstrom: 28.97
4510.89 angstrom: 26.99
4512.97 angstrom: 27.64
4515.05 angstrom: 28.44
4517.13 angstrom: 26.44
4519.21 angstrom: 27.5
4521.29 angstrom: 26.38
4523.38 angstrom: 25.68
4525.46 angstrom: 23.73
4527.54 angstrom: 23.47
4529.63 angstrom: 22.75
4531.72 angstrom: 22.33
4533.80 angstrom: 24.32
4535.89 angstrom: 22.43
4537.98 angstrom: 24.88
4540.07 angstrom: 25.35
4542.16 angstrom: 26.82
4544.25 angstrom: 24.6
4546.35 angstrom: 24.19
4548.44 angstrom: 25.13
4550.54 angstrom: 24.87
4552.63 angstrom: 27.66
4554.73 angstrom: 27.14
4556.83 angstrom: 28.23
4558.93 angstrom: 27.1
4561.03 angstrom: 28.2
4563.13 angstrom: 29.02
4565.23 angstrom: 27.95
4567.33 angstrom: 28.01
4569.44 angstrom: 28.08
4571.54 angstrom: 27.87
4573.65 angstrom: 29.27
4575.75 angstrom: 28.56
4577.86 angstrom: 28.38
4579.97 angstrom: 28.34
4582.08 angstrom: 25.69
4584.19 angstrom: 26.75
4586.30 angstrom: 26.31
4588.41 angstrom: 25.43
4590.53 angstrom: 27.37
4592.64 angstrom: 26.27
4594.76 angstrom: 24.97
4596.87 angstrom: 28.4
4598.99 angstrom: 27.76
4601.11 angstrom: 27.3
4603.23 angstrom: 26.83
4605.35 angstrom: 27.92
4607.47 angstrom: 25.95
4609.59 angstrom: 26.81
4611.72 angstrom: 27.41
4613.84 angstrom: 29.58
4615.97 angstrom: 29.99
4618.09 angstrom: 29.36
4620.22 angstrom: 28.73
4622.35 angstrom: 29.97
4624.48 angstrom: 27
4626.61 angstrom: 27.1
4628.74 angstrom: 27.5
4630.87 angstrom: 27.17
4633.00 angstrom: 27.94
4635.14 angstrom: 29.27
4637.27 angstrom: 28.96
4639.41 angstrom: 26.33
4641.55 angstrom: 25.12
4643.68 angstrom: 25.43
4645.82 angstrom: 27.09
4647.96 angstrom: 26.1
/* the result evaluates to 23.4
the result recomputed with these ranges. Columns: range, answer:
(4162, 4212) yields 16.3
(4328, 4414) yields 21.3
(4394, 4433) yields 22.7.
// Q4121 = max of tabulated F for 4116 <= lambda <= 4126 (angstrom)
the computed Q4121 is 17.8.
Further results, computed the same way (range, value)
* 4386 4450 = 25.71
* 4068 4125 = 20.44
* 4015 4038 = 19.53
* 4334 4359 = 25.52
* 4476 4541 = 29.62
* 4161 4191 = 17.95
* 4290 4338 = 22.45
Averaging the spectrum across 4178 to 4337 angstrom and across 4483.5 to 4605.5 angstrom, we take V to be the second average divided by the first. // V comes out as 1.48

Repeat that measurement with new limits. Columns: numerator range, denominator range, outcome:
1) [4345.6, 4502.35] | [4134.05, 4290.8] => 1.33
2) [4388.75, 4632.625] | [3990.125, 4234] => 1.51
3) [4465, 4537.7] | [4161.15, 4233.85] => 1.53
